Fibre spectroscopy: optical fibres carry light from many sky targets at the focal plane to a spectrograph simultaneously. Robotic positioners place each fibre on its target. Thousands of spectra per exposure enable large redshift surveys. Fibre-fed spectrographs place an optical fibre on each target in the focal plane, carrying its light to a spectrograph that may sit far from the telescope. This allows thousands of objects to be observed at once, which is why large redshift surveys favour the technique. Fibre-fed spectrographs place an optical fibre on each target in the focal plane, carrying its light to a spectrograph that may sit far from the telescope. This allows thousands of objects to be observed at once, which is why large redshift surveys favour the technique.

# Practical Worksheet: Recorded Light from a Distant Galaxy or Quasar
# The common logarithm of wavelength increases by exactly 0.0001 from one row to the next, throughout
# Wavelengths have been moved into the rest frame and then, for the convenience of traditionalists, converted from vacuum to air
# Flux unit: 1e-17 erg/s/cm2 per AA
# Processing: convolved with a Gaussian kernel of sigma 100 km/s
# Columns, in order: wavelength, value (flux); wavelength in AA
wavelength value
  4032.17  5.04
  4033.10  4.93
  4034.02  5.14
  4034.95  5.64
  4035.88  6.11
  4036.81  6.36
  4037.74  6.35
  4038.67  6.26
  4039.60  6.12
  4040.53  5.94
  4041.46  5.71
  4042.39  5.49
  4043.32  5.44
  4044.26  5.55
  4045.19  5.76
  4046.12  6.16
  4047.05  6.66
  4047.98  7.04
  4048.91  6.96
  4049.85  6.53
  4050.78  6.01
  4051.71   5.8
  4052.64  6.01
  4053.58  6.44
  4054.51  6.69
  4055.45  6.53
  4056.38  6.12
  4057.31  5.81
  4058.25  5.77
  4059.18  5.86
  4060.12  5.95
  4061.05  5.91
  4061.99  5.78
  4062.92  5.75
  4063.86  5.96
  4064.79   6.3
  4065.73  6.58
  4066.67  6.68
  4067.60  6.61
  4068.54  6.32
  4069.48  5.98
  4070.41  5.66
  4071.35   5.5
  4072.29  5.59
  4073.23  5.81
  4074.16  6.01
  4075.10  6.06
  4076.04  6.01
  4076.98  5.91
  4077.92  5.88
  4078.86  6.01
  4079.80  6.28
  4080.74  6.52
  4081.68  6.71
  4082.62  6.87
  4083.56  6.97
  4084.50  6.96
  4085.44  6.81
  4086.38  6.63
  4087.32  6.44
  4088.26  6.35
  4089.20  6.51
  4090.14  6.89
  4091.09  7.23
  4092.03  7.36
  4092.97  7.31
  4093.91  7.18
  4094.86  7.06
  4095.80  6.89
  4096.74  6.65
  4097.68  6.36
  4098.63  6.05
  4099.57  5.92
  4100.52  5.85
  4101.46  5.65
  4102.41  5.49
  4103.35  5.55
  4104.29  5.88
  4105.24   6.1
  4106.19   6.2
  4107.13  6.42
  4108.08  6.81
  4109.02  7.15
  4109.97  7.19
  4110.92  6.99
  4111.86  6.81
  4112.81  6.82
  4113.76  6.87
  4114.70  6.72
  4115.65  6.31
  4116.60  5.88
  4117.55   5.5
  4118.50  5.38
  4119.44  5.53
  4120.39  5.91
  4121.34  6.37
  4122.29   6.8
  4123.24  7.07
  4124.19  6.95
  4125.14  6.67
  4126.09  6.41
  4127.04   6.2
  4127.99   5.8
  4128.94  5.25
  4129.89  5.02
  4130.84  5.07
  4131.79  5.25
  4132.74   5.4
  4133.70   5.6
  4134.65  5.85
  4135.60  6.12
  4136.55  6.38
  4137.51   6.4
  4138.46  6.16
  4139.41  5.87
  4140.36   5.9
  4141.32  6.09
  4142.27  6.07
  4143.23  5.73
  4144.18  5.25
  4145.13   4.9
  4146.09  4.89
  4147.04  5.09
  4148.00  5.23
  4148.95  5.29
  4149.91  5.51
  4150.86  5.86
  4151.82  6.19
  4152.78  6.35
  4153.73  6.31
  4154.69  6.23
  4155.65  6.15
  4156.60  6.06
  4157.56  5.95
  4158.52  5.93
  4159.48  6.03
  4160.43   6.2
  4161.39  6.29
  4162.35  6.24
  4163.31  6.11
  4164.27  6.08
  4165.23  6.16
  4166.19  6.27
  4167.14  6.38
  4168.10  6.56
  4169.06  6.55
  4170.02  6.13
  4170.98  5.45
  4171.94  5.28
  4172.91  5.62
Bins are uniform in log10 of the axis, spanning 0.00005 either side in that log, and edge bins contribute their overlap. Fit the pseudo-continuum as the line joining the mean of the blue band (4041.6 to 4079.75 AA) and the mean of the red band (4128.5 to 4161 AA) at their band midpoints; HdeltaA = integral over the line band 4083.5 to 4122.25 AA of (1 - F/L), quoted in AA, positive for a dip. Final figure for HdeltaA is -3.6 AA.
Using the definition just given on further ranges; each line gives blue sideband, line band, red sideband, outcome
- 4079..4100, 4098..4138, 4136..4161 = 1.0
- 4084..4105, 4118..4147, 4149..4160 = 1.6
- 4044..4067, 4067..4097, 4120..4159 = -1.9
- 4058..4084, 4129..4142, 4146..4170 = 0.6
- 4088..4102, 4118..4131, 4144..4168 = 0.4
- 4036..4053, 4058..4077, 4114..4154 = 0.2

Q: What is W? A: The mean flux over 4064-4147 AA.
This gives 6.21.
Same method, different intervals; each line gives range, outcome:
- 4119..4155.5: 5.87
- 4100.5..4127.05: 6.34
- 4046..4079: 6.13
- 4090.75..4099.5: 6.85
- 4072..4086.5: 6.32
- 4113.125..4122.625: 6.13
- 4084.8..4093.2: 6.83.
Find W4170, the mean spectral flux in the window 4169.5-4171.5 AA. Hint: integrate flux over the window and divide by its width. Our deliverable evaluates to 5.8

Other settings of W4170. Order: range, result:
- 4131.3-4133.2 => 5.33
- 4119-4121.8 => 5.93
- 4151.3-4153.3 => 6.26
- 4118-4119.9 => 5.47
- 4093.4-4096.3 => 7.05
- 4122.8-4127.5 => 6.66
